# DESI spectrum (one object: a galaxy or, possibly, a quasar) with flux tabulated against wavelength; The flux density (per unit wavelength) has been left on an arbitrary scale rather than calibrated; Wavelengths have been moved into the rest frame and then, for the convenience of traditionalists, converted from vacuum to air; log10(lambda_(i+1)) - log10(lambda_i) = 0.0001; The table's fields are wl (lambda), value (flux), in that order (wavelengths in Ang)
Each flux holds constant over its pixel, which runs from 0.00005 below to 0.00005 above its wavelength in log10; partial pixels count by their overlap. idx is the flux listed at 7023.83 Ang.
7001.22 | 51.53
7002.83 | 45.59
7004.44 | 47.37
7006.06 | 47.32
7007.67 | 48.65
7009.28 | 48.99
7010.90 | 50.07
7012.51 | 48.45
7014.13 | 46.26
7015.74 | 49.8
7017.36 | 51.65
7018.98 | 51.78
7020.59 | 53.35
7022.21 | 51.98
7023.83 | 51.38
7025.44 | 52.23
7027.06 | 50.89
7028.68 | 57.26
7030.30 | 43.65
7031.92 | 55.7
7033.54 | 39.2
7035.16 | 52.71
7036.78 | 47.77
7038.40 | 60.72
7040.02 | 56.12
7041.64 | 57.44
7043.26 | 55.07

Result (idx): 51.38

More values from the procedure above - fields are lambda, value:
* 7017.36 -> 51.65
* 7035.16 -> 52.71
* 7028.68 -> 57.26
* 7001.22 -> 51.53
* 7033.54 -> 39.2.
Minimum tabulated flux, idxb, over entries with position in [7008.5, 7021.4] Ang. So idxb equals 46.26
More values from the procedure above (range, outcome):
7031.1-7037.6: 39.2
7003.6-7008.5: 47.32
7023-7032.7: 43.65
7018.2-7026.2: 51.38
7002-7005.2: 45.59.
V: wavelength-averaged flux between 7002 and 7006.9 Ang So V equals 46.8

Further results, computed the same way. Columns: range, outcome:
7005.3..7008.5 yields 48.1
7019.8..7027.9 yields 52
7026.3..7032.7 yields 51.8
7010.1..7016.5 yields 48.7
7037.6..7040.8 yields 58.4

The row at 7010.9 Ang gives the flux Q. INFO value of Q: 50.07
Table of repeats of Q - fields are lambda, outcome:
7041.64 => 57.44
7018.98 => 51.78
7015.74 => 49.8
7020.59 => 53.35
